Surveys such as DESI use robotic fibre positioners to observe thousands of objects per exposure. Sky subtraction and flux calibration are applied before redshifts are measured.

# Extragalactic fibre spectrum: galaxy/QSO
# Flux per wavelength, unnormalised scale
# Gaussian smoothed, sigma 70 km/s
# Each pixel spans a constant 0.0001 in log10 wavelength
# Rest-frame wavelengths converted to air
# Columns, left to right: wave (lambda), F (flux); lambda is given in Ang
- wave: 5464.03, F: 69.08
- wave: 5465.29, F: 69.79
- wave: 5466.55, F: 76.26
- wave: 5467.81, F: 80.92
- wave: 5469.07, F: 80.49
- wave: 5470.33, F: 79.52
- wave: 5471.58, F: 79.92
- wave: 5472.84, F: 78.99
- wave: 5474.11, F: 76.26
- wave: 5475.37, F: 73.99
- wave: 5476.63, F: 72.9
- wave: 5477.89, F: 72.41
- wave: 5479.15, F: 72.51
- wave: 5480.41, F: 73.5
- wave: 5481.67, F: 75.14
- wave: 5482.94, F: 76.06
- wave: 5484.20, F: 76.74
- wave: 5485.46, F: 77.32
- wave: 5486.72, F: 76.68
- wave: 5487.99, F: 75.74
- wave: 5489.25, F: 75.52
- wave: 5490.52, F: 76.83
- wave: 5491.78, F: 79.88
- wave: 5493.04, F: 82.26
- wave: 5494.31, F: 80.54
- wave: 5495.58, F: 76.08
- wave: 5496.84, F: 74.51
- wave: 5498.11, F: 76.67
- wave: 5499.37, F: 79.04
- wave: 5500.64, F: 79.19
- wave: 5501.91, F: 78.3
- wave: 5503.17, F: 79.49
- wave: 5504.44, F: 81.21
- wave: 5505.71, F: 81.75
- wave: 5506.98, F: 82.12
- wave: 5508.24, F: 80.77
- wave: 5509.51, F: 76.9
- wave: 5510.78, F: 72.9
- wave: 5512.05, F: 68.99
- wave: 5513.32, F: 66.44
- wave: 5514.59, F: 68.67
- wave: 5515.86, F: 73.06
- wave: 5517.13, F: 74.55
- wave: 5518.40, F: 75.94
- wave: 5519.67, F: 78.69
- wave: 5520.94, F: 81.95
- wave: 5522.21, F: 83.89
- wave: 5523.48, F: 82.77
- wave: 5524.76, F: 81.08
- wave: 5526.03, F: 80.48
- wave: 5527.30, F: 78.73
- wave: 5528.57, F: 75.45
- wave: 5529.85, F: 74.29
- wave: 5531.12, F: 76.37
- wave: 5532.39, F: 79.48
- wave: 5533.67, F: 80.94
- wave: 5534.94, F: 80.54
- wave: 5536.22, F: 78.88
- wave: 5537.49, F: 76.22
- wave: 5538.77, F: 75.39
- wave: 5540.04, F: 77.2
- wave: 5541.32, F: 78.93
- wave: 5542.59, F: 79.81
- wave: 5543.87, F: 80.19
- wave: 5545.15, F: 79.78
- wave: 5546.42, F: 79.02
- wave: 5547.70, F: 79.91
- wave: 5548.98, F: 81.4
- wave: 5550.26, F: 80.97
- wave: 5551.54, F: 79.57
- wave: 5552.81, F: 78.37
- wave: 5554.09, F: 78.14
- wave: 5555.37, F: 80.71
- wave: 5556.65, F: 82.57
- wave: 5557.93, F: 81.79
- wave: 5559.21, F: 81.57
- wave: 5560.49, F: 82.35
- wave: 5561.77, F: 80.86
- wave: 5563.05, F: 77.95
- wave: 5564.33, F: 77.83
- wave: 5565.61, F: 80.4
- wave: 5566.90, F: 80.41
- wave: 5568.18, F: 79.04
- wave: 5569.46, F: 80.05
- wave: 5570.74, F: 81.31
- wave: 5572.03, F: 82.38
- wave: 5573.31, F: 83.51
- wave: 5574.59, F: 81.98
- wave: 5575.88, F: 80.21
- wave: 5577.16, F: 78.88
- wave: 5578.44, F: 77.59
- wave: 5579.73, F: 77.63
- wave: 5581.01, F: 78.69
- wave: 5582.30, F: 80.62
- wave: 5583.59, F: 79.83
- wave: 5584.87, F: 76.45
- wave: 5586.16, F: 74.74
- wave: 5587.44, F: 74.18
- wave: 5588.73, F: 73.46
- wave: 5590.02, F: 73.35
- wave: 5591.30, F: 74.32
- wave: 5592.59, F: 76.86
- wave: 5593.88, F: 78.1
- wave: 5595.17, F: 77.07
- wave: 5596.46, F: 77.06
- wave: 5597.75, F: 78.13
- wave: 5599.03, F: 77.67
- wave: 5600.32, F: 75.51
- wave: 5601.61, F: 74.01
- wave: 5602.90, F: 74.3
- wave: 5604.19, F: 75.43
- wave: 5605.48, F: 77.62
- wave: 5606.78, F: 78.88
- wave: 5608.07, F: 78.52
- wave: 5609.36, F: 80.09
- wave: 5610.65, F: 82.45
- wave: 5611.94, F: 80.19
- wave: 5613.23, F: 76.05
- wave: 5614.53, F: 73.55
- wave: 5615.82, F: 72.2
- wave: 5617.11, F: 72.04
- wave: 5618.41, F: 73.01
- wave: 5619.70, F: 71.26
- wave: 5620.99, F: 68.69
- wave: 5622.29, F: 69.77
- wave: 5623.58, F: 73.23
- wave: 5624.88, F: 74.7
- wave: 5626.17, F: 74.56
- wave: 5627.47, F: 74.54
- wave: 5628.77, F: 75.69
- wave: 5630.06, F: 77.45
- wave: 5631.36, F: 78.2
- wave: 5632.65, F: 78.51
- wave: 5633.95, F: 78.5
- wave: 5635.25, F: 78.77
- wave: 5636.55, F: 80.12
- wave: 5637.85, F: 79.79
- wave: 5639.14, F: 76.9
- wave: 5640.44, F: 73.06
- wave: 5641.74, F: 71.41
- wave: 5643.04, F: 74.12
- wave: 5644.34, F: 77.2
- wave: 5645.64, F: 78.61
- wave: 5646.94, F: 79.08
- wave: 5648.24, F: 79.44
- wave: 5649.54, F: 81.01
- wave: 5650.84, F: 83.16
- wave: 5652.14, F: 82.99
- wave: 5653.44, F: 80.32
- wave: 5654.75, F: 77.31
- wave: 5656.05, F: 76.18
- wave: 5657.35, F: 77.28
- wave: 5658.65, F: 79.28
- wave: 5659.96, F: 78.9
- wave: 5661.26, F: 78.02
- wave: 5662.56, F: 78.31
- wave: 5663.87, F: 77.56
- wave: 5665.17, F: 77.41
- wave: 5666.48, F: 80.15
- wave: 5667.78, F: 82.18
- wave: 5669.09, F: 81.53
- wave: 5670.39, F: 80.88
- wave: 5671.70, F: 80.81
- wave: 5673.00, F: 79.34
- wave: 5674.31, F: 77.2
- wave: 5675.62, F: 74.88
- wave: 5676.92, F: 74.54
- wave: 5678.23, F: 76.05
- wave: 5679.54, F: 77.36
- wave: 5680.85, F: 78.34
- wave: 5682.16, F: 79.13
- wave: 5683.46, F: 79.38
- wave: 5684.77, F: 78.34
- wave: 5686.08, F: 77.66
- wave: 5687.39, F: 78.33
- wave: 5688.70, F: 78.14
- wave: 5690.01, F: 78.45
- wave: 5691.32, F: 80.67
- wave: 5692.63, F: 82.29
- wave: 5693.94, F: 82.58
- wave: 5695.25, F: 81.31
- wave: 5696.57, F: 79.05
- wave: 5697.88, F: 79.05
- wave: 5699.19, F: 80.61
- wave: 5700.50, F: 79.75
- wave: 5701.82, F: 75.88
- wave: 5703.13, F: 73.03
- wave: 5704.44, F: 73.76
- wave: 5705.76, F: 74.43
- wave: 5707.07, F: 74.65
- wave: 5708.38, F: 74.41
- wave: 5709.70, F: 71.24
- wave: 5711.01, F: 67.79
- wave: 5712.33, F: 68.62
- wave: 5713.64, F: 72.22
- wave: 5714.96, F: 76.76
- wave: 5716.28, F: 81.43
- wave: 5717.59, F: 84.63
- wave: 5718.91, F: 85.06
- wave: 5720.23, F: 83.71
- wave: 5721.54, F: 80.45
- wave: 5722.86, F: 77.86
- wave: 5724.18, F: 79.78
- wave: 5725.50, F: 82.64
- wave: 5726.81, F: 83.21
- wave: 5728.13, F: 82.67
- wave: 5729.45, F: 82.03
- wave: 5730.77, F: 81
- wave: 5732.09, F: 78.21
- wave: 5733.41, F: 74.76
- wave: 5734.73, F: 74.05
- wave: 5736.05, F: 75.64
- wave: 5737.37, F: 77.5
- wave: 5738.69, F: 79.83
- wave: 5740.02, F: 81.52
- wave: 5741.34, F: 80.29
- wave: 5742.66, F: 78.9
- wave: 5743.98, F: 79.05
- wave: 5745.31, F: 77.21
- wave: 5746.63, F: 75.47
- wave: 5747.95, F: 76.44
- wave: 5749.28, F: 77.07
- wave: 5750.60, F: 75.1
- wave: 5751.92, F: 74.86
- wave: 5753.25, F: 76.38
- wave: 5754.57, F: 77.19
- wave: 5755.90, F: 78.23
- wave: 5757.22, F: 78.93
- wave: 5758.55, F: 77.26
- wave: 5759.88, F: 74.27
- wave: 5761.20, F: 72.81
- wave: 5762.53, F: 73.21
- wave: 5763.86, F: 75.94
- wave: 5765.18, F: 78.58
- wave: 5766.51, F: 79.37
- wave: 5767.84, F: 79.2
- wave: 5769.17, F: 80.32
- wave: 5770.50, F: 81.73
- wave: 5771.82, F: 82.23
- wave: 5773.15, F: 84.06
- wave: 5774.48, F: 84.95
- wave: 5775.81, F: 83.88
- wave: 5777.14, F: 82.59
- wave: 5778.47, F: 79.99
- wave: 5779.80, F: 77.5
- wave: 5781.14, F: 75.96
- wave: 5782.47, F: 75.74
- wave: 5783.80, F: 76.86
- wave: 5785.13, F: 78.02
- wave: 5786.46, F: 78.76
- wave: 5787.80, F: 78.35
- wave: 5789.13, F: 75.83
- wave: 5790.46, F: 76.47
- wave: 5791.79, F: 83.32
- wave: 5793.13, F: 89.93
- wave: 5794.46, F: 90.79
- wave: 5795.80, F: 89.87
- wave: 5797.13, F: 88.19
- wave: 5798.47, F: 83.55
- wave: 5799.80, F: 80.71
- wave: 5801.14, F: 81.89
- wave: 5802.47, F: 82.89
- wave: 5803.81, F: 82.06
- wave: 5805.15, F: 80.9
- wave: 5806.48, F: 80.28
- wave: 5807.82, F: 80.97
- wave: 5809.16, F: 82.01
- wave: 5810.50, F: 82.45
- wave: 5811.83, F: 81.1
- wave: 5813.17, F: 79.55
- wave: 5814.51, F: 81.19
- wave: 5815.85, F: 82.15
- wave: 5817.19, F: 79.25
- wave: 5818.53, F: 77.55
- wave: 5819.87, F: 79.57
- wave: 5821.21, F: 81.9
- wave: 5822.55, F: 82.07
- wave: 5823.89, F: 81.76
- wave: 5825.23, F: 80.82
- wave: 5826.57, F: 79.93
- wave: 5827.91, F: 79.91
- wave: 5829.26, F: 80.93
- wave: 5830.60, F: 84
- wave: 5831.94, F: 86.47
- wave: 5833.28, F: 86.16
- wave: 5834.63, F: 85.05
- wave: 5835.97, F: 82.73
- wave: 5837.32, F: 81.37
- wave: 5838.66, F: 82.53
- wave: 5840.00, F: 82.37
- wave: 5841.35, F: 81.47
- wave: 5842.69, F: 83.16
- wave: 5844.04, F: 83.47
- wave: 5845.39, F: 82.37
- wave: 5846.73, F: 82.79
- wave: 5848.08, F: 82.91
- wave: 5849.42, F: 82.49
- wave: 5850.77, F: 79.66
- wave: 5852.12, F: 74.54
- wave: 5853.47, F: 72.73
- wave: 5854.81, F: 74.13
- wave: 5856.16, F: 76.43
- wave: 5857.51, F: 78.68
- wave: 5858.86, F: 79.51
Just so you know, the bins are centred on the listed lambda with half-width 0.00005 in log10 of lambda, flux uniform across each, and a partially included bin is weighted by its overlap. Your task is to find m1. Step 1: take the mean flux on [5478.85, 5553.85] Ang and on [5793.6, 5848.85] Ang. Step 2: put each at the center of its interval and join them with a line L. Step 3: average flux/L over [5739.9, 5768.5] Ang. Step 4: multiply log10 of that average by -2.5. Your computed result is 0.06 mag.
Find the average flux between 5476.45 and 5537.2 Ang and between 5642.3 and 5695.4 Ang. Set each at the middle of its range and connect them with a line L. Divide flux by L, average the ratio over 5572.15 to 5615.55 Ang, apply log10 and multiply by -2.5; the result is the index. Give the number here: 0.01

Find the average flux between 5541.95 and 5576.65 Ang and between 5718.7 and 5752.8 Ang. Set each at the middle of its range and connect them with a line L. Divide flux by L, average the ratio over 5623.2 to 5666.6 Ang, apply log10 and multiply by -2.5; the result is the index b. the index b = 0.03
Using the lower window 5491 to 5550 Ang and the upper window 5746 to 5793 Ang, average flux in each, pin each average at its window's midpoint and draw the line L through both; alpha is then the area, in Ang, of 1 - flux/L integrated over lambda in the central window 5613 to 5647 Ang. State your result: 1.3 Ang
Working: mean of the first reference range 78.1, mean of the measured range 75.1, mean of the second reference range 78.3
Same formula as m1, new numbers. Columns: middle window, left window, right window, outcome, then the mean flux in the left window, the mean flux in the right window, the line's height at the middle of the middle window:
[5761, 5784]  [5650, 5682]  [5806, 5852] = 0.02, 78.8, 81.7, 80.7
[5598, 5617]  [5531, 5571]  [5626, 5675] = 0.03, 79.7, 78.3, 78.9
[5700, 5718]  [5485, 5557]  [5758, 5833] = 0.07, 78.1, 80.8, 79.9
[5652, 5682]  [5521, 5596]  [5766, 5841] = 0.02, 79.1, 81.6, 80.2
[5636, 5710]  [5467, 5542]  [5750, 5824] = 0.01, 77.3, 80.2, 79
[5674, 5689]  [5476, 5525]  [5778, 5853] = 0.03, 76.9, 81.5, 79.5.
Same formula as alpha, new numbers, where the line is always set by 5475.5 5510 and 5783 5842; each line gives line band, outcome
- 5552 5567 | -0.4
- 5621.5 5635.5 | 0.6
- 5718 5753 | 0.8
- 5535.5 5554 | -0.2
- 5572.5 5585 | -0.2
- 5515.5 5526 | -0.2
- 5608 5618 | 0.3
